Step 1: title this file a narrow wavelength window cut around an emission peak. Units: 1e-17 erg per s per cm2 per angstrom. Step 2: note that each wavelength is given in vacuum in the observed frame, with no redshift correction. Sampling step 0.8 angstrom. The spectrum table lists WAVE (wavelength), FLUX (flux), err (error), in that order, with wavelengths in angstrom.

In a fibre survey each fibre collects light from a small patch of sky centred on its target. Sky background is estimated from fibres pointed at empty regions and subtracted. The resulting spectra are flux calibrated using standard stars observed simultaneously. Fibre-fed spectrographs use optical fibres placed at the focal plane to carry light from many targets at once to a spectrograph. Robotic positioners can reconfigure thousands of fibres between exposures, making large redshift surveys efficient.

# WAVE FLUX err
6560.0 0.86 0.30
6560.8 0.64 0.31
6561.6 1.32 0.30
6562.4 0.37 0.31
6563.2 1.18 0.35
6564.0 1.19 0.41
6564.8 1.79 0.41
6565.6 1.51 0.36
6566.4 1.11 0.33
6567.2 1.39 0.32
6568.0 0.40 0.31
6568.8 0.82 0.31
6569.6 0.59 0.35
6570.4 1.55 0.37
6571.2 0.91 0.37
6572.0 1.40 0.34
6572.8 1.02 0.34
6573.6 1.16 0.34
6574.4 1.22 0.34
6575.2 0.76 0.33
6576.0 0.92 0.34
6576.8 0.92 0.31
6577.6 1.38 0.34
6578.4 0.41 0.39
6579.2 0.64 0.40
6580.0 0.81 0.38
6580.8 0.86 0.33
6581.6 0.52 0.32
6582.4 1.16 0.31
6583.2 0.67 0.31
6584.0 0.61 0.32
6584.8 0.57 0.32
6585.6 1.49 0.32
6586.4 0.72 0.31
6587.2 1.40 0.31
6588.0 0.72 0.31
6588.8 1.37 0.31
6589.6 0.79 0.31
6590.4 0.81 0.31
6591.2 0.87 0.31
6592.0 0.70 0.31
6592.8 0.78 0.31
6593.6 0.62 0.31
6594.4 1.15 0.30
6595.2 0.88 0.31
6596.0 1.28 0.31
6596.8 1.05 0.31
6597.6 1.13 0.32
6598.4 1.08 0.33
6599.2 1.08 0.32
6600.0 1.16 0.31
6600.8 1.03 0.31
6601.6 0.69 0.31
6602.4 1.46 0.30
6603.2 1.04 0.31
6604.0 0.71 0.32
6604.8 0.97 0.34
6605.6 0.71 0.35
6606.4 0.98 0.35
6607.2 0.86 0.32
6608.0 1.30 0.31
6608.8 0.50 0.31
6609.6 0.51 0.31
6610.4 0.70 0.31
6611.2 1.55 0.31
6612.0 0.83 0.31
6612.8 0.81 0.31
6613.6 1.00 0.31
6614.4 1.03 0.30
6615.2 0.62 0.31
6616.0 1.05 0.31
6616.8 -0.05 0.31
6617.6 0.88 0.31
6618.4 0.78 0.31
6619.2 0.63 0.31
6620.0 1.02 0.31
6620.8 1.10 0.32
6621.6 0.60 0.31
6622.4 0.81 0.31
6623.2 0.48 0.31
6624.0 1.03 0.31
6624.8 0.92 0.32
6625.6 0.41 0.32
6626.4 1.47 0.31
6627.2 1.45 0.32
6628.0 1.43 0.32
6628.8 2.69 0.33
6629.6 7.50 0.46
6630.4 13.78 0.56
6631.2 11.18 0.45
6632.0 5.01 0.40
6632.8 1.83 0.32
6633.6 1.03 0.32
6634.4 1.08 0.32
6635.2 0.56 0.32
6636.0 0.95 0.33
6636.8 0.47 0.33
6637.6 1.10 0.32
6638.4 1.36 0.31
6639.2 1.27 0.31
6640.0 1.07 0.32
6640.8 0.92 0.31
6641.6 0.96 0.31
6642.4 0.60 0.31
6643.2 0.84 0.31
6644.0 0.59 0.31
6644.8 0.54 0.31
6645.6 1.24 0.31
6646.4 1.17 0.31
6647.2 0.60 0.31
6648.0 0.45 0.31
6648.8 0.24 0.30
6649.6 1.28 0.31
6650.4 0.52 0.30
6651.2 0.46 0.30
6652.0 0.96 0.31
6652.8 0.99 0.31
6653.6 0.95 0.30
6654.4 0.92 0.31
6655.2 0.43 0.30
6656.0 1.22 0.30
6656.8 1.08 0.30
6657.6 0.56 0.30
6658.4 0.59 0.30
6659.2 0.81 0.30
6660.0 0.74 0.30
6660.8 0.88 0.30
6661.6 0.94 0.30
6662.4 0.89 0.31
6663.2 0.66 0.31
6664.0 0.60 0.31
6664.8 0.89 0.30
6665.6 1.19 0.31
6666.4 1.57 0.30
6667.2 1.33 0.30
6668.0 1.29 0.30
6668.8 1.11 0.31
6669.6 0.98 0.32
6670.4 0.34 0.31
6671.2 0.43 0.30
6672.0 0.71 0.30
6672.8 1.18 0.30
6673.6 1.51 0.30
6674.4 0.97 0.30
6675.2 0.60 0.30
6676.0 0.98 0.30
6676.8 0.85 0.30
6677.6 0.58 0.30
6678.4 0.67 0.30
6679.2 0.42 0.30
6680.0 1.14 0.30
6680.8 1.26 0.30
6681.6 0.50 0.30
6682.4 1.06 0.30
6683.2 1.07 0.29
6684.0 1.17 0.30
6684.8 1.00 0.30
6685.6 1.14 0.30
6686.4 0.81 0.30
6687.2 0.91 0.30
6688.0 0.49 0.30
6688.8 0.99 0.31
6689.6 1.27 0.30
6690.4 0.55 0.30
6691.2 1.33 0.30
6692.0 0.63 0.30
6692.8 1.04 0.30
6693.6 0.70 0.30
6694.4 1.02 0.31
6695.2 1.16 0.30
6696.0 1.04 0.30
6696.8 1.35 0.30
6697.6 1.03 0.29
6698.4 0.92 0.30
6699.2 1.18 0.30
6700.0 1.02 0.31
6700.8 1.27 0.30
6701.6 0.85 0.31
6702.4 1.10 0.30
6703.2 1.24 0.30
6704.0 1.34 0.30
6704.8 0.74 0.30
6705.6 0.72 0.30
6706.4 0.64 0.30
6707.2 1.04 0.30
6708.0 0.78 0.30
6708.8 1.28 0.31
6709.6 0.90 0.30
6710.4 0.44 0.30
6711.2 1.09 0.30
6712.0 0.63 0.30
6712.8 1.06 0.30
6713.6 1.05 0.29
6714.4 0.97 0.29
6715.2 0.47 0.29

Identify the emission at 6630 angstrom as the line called H-beta 4861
